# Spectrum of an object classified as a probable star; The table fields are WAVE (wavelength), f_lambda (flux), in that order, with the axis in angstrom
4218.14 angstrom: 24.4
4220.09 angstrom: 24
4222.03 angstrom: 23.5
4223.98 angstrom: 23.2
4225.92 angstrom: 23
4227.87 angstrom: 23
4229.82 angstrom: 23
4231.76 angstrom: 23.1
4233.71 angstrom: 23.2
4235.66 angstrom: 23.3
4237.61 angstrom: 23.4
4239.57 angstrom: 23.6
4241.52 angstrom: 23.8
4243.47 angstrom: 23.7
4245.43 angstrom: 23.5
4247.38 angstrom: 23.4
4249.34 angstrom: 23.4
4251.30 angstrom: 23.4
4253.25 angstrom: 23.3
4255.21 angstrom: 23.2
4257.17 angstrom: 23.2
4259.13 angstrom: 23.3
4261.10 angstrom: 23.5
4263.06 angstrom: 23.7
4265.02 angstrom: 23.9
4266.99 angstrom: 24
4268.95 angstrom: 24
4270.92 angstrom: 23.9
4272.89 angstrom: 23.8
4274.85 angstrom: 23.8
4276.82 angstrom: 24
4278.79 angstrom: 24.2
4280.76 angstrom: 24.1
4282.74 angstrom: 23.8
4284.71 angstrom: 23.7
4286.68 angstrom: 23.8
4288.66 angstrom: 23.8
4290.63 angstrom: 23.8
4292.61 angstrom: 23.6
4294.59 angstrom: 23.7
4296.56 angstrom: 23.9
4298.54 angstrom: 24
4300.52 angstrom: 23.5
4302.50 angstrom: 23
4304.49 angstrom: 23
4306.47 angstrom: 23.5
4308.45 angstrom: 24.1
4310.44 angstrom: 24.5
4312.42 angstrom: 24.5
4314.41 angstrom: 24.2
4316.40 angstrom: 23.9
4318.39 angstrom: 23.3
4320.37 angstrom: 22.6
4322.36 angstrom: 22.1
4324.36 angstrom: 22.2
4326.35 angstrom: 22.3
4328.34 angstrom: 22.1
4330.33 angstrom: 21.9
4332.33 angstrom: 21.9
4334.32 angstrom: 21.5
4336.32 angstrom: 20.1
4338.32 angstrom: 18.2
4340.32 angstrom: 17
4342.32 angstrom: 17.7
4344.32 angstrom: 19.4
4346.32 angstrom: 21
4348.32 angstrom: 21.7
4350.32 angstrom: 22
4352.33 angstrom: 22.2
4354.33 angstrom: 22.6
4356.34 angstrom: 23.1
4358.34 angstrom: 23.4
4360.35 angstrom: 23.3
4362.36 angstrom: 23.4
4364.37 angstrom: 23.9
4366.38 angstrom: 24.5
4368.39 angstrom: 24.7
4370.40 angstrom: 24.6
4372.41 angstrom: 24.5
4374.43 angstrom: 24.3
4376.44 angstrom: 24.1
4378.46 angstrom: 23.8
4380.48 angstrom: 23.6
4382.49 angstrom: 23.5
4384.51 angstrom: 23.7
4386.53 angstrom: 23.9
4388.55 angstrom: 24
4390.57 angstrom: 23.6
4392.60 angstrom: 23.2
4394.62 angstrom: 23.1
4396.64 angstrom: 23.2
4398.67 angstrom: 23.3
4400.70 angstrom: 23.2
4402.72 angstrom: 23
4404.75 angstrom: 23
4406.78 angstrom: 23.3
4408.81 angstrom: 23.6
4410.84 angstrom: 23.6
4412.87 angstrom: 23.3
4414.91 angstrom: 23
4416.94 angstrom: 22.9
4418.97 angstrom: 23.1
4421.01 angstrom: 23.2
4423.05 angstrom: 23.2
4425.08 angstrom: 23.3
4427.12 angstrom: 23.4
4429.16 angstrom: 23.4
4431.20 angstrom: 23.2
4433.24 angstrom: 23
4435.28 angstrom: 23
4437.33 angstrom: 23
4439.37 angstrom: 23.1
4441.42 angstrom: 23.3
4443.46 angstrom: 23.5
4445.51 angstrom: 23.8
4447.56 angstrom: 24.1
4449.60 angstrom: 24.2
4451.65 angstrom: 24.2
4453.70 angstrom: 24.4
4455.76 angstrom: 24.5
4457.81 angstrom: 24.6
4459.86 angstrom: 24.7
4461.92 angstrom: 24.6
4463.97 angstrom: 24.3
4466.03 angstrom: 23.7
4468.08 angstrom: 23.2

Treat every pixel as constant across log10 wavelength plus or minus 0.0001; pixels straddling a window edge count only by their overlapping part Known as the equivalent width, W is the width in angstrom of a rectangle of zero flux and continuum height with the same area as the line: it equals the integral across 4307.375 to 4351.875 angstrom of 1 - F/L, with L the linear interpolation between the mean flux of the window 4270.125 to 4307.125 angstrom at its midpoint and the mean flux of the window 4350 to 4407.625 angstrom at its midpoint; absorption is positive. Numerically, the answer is 3.58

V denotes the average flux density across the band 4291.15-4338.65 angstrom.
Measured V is 22.9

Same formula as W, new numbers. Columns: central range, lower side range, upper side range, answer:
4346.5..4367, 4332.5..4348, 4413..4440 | -2.72 angstrom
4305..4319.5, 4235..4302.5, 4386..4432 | -0.25 angstrom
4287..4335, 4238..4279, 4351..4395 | 0.88 angstrom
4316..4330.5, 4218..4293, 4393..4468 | 0.64 angstrom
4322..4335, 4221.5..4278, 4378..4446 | 0.78 angstrom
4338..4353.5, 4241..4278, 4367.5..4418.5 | 2.36 angstrom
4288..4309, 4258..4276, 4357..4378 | 0.21 angstrom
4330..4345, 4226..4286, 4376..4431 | 2.46 angstrom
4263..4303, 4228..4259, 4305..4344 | -2.04 angstrom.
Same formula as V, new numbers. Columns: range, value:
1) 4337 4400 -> 22.7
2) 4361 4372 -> 24.2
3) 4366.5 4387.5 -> 24.1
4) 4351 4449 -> 23.5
